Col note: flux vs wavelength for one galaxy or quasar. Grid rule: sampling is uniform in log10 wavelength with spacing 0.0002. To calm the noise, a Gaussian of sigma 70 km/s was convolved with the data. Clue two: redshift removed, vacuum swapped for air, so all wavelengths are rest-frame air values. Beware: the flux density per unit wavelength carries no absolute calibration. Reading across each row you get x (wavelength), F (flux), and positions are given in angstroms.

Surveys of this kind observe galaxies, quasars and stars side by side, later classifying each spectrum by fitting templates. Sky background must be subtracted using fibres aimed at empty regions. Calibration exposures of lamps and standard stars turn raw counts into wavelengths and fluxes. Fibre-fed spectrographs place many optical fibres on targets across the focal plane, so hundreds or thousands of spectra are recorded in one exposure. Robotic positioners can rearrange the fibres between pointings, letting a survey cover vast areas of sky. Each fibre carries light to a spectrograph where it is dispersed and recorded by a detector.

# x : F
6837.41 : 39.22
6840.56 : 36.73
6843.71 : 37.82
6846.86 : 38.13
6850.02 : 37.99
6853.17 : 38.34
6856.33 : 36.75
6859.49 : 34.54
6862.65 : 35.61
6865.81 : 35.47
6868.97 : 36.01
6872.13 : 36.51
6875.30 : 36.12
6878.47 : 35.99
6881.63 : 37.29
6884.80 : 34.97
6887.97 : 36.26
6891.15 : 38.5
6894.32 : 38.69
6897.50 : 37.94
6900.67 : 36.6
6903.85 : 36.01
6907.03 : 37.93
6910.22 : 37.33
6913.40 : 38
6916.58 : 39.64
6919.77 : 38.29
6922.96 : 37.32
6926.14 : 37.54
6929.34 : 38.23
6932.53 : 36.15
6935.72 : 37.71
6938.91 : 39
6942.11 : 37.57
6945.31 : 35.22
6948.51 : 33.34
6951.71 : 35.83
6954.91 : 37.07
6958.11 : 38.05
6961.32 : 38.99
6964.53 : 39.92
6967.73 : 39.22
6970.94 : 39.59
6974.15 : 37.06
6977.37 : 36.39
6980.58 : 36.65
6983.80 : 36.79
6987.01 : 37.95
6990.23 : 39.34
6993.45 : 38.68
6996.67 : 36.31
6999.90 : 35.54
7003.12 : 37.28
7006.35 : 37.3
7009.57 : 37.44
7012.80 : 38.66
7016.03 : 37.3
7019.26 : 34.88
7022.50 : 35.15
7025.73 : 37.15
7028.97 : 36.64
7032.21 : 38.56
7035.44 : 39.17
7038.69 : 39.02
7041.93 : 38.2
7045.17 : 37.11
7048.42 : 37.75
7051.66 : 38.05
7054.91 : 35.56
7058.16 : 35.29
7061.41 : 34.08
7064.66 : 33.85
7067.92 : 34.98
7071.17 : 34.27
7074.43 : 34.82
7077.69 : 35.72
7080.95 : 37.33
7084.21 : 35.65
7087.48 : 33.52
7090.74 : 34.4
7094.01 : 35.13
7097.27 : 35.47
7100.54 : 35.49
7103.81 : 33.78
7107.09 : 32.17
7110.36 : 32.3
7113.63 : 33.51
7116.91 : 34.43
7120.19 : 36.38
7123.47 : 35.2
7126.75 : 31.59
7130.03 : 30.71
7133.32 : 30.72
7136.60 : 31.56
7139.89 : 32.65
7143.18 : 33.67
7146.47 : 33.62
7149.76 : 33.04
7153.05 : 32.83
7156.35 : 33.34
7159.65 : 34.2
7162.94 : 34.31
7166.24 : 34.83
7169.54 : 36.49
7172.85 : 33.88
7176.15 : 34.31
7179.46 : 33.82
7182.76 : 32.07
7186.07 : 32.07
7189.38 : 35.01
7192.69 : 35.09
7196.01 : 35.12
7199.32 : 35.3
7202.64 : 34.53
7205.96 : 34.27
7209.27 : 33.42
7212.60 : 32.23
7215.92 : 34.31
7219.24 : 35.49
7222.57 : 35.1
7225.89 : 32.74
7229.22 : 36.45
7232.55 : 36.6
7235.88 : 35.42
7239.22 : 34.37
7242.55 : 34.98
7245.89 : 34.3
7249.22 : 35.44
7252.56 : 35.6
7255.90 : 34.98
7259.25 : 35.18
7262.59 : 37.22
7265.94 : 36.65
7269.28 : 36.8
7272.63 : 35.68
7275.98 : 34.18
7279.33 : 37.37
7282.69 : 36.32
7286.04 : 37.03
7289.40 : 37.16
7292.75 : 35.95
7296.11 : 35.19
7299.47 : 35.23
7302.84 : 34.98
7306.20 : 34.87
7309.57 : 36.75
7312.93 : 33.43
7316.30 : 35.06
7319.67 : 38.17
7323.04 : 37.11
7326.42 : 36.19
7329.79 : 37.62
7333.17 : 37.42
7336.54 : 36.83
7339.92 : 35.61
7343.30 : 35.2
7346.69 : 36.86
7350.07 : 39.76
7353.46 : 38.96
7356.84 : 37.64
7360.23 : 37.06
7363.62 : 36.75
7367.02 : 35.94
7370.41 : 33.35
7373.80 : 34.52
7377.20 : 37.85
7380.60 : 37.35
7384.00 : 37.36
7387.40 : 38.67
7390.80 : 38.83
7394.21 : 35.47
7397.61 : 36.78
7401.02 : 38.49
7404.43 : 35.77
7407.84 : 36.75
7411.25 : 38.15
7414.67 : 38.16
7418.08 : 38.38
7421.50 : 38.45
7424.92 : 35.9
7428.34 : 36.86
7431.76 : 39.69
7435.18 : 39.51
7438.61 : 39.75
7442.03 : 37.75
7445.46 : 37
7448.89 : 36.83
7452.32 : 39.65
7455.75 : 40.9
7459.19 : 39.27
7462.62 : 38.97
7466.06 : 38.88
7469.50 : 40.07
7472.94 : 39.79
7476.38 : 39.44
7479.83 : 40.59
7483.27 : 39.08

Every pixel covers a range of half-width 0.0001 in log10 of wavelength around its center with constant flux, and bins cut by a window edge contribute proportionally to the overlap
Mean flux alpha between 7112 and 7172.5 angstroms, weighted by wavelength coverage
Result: 33.5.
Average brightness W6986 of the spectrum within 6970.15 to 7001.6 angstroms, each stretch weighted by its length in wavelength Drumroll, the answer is 37.4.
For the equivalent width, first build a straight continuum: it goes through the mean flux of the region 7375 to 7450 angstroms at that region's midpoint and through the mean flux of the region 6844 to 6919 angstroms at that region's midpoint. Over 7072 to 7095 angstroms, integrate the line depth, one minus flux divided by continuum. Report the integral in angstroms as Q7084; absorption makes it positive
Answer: 1.3 angstroms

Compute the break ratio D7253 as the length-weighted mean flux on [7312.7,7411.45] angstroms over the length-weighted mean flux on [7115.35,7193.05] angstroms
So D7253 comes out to 1.10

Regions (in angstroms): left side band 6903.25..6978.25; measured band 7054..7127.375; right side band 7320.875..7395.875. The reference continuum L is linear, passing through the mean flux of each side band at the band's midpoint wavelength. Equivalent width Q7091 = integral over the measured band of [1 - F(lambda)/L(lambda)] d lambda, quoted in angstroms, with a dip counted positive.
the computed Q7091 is 5.4 angstroms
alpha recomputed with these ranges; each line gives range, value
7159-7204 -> 34.4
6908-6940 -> 37.9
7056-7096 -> 34.9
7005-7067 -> 36.9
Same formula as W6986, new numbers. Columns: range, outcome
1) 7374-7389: 37.5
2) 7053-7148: 34.1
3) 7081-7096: 35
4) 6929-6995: 37.6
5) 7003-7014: 37.7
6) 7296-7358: 36.5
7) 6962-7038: 37.6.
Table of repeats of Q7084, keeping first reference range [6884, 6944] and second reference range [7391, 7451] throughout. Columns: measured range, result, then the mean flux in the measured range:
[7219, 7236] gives 1.1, 35.3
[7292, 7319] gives 1.7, 35.3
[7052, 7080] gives 1.9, 35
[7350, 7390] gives 0.7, 37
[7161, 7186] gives 2.3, 34.1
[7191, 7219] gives 2.4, 34.3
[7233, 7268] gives 2.0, 35.5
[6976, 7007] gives 0.3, 37.2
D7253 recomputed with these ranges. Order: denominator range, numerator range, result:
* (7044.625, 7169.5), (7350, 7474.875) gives 1.10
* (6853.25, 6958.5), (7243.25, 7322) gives 0.97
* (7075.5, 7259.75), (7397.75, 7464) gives 1.12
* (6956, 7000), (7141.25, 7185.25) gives 0.89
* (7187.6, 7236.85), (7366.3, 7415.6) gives 1.06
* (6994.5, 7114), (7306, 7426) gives 1.03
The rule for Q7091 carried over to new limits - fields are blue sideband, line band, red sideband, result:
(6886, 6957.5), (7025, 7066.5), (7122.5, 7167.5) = -2.4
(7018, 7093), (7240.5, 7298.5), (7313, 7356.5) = 1.4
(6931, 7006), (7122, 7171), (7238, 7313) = 4.3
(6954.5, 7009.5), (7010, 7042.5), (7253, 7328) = 0.1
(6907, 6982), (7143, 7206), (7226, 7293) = 3.8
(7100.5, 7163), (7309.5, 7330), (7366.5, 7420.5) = -0.1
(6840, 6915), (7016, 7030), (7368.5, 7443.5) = 0.4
